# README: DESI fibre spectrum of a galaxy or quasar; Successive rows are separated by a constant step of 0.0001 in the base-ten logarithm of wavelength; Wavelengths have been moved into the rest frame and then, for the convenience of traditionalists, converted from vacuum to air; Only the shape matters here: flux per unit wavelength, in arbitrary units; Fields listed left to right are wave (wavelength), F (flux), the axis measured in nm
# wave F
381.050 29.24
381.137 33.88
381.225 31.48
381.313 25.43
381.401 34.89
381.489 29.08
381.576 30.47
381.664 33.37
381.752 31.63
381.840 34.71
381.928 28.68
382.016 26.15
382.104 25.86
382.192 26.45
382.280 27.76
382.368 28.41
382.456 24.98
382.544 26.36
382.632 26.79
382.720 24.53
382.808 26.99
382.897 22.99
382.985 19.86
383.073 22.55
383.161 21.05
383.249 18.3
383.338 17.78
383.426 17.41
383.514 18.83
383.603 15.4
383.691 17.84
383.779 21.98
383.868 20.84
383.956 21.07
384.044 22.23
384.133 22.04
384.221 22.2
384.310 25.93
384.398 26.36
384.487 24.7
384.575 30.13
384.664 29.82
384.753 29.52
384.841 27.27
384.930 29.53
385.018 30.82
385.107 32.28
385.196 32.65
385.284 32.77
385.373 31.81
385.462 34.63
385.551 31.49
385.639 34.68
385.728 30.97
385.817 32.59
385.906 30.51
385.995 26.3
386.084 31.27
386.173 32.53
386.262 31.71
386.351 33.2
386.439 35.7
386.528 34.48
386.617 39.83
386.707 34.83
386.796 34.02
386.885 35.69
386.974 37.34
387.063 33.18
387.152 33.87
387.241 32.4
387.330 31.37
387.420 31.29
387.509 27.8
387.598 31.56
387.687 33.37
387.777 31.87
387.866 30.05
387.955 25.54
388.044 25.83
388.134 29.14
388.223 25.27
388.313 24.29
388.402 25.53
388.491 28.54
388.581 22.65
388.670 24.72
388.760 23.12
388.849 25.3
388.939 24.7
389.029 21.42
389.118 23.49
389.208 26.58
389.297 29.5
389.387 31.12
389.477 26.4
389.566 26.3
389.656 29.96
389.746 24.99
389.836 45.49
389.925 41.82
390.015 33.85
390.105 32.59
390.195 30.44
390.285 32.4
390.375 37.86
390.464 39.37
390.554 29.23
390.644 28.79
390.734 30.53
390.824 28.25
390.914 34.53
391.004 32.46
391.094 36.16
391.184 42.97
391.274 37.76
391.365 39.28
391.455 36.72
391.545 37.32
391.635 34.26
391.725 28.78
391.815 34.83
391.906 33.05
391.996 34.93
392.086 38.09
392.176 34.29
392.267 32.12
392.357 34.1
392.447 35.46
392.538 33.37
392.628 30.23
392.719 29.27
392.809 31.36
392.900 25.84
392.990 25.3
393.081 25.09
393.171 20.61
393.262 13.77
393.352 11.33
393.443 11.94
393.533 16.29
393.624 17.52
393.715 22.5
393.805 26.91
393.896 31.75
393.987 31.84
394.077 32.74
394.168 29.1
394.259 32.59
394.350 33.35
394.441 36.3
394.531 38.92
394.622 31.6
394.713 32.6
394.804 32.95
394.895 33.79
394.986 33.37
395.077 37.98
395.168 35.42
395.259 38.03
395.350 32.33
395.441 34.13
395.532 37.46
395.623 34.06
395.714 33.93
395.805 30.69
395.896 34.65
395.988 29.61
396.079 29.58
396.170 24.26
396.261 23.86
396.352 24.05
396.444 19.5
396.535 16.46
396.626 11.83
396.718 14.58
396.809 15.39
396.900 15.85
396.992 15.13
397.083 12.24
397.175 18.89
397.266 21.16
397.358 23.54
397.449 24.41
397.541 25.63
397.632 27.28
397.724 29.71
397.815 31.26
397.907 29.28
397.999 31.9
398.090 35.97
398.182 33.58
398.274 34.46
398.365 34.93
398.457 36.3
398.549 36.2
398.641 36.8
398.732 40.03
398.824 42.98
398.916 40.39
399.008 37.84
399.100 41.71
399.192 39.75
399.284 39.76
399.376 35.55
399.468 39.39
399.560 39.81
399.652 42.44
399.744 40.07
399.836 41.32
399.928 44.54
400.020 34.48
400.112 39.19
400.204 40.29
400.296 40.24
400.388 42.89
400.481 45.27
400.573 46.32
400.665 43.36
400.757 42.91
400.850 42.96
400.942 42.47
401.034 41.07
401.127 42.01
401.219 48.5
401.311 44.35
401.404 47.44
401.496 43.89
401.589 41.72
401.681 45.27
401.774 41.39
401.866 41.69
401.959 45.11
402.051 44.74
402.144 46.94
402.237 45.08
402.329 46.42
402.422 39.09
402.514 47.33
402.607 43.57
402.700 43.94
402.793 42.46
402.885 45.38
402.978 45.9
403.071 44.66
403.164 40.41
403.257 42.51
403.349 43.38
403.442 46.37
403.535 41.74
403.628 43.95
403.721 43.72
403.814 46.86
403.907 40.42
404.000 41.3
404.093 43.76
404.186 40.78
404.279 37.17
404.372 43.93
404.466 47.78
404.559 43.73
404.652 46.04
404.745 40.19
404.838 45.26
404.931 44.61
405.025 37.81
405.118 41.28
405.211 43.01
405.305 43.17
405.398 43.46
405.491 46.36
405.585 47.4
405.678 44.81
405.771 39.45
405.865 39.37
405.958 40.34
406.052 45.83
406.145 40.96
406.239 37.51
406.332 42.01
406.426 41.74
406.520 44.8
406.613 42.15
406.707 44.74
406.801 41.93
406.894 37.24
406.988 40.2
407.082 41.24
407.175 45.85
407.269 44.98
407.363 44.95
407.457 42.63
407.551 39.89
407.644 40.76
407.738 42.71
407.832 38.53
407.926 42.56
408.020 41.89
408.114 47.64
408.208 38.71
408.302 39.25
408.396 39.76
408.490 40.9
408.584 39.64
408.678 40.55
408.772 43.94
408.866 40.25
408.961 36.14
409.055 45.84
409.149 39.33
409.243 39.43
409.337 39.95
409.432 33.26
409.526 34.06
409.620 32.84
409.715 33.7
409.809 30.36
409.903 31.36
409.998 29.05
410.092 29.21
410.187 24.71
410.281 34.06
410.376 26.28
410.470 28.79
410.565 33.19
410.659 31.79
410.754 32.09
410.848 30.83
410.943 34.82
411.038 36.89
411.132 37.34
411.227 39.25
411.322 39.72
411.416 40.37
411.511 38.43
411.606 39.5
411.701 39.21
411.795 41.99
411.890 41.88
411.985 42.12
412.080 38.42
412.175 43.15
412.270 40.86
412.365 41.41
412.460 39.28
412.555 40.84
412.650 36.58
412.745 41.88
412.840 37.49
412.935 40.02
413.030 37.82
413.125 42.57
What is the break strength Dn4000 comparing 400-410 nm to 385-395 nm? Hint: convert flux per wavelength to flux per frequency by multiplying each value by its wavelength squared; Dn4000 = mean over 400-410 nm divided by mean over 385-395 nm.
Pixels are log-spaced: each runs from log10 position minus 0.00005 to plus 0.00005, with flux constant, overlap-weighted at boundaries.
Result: 1.47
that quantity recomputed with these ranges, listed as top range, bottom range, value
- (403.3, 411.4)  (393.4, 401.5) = 1.27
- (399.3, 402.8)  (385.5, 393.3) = 1.46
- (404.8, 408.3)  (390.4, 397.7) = 1.56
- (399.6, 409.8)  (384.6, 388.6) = 1.48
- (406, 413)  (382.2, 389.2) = 1.57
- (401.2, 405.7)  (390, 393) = 1.39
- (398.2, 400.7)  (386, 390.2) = 1.39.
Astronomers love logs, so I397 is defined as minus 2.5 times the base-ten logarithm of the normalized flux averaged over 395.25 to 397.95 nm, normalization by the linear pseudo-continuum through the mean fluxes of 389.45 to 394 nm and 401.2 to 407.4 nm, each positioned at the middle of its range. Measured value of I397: 0.37 mag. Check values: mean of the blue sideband 30.6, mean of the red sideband 43.3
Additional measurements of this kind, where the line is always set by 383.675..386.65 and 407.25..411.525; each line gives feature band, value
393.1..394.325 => 0.35 mag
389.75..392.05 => -0.12 mag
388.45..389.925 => 0.11 mag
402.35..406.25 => -0.21 mag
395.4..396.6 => 0.16 mag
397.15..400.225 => -0.04 mag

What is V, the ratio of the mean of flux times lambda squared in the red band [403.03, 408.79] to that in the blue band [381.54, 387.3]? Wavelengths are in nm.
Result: 1.68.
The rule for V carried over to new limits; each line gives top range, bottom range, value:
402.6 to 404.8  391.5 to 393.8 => 1.66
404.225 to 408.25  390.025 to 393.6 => 1.49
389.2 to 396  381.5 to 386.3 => 1.23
